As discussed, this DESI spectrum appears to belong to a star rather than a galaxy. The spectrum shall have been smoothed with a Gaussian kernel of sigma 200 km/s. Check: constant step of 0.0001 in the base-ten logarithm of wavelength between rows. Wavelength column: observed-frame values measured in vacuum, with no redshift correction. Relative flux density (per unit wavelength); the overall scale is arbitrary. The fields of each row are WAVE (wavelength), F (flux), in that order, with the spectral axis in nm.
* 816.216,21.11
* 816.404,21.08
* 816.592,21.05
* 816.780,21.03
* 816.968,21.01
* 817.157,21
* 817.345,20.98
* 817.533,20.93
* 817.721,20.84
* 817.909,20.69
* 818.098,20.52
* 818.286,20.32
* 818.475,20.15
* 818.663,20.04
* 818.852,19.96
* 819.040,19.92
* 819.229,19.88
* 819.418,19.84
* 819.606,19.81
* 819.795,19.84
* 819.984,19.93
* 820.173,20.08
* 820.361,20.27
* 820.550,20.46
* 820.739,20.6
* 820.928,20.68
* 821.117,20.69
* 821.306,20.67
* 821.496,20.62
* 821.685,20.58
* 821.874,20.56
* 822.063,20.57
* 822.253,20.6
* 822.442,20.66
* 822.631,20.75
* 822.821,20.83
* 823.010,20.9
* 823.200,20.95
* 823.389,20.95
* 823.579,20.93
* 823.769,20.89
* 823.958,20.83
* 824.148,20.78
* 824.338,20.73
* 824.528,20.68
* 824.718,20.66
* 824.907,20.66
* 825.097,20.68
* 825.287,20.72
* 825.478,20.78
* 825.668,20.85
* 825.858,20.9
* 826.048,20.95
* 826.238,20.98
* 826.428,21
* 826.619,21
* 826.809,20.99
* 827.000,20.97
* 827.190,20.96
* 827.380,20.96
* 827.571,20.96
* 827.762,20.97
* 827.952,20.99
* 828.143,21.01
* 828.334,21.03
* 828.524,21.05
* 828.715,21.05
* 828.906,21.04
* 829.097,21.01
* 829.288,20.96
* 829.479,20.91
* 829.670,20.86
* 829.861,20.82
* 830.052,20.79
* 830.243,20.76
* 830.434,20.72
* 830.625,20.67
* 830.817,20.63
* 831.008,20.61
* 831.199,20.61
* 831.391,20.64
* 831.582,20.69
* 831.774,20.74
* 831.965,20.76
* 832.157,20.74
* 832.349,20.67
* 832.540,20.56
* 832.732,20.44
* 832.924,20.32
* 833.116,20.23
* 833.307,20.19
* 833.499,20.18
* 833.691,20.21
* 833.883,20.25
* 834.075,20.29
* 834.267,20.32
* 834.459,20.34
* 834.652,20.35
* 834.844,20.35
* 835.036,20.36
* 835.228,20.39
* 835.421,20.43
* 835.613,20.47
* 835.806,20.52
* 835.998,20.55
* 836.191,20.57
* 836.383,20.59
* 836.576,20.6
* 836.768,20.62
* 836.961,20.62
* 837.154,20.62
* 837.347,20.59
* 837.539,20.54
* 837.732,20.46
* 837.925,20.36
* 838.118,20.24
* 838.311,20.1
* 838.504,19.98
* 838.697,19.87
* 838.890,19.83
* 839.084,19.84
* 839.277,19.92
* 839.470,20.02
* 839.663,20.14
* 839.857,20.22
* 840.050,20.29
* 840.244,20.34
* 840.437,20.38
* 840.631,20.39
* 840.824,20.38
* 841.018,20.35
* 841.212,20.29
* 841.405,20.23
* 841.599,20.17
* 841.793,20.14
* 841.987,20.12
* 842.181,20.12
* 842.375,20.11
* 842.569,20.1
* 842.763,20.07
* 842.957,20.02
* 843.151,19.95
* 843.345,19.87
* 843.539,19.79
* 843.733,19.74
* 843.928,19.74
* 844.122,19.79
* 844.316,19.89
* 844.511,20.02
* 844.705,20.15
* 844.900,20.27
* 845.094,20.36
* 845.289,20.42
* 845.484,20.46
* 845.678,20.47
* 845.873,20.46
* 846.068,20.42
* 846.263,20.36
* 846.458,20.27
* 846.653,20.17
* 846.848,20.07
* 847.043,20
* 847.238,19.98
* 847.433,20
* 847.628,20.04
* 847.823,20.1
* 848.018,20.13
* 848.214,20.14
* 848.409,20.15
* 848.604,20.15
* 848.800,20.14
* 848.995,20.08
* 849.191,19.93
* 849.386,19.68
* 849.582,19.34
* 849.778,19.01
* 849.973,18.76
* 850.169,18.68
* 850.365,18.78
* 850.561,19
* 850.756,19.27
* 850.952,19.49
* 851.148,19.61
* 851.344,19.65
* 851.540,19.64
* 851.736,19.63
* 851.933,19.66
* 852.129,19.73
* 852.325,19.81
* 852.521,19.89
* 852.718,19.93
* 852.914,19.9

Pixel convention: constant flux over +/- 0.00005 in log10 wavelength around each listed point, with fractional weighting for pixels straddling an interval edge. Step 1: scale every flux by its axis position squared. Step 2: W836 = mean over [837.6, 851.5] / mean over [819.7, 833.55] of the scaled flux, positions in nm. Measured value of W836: 1.01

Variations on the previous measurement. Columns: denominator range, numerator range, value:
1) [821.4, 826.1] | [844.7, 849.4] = 1.03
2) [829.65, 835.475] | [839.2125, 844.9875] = 1.00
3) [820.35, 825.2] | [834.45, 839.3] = 1.02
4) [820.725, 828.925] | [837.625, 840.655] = 1.00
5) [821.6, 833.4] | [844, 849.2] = 1.02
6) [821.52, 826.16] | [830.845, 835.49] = 1.01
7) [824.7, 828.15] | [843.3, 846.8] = 1.01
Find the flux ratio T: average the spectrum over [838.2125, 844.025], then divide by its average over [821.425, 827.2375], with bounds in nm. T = 1.0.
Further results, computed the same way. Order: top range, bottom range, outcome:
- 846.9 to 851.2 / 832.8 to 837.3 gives 0.96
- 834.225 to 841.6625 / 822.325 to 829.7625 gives 0.97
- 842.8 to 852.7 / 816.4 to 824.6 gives 0.97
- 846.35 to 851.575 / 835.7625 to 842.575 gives 0.97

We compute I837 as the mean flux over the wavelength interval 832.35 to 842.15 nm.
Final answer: 20.3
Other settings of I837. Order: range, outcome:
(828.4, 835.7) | 20.6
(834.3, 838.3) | 20.5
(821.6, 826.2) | 20.8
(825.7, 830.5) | 20.9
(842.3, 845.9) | 20.1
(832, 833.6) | 20.4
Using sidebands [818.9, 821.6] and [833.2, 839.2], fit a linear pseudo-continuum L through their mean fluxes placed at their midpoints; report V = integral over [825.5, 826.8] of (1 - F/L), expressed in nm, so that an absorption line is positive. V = -0.04 nm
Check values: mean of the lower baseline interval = 20.2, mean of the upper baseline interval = 20.3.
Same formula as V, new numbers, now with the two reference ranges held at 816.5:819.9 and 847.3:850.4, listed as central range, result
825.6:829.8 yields -0.159 nm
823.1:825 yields -0.048 nm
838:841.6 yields -0.042 nm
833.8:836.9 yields -0.064 nm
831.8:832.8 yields -0.027 nm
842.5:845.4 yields -0.027 nm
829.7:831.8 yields -0.059 nm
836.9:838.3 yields -0.034 nm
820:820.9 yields 0.002 nm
